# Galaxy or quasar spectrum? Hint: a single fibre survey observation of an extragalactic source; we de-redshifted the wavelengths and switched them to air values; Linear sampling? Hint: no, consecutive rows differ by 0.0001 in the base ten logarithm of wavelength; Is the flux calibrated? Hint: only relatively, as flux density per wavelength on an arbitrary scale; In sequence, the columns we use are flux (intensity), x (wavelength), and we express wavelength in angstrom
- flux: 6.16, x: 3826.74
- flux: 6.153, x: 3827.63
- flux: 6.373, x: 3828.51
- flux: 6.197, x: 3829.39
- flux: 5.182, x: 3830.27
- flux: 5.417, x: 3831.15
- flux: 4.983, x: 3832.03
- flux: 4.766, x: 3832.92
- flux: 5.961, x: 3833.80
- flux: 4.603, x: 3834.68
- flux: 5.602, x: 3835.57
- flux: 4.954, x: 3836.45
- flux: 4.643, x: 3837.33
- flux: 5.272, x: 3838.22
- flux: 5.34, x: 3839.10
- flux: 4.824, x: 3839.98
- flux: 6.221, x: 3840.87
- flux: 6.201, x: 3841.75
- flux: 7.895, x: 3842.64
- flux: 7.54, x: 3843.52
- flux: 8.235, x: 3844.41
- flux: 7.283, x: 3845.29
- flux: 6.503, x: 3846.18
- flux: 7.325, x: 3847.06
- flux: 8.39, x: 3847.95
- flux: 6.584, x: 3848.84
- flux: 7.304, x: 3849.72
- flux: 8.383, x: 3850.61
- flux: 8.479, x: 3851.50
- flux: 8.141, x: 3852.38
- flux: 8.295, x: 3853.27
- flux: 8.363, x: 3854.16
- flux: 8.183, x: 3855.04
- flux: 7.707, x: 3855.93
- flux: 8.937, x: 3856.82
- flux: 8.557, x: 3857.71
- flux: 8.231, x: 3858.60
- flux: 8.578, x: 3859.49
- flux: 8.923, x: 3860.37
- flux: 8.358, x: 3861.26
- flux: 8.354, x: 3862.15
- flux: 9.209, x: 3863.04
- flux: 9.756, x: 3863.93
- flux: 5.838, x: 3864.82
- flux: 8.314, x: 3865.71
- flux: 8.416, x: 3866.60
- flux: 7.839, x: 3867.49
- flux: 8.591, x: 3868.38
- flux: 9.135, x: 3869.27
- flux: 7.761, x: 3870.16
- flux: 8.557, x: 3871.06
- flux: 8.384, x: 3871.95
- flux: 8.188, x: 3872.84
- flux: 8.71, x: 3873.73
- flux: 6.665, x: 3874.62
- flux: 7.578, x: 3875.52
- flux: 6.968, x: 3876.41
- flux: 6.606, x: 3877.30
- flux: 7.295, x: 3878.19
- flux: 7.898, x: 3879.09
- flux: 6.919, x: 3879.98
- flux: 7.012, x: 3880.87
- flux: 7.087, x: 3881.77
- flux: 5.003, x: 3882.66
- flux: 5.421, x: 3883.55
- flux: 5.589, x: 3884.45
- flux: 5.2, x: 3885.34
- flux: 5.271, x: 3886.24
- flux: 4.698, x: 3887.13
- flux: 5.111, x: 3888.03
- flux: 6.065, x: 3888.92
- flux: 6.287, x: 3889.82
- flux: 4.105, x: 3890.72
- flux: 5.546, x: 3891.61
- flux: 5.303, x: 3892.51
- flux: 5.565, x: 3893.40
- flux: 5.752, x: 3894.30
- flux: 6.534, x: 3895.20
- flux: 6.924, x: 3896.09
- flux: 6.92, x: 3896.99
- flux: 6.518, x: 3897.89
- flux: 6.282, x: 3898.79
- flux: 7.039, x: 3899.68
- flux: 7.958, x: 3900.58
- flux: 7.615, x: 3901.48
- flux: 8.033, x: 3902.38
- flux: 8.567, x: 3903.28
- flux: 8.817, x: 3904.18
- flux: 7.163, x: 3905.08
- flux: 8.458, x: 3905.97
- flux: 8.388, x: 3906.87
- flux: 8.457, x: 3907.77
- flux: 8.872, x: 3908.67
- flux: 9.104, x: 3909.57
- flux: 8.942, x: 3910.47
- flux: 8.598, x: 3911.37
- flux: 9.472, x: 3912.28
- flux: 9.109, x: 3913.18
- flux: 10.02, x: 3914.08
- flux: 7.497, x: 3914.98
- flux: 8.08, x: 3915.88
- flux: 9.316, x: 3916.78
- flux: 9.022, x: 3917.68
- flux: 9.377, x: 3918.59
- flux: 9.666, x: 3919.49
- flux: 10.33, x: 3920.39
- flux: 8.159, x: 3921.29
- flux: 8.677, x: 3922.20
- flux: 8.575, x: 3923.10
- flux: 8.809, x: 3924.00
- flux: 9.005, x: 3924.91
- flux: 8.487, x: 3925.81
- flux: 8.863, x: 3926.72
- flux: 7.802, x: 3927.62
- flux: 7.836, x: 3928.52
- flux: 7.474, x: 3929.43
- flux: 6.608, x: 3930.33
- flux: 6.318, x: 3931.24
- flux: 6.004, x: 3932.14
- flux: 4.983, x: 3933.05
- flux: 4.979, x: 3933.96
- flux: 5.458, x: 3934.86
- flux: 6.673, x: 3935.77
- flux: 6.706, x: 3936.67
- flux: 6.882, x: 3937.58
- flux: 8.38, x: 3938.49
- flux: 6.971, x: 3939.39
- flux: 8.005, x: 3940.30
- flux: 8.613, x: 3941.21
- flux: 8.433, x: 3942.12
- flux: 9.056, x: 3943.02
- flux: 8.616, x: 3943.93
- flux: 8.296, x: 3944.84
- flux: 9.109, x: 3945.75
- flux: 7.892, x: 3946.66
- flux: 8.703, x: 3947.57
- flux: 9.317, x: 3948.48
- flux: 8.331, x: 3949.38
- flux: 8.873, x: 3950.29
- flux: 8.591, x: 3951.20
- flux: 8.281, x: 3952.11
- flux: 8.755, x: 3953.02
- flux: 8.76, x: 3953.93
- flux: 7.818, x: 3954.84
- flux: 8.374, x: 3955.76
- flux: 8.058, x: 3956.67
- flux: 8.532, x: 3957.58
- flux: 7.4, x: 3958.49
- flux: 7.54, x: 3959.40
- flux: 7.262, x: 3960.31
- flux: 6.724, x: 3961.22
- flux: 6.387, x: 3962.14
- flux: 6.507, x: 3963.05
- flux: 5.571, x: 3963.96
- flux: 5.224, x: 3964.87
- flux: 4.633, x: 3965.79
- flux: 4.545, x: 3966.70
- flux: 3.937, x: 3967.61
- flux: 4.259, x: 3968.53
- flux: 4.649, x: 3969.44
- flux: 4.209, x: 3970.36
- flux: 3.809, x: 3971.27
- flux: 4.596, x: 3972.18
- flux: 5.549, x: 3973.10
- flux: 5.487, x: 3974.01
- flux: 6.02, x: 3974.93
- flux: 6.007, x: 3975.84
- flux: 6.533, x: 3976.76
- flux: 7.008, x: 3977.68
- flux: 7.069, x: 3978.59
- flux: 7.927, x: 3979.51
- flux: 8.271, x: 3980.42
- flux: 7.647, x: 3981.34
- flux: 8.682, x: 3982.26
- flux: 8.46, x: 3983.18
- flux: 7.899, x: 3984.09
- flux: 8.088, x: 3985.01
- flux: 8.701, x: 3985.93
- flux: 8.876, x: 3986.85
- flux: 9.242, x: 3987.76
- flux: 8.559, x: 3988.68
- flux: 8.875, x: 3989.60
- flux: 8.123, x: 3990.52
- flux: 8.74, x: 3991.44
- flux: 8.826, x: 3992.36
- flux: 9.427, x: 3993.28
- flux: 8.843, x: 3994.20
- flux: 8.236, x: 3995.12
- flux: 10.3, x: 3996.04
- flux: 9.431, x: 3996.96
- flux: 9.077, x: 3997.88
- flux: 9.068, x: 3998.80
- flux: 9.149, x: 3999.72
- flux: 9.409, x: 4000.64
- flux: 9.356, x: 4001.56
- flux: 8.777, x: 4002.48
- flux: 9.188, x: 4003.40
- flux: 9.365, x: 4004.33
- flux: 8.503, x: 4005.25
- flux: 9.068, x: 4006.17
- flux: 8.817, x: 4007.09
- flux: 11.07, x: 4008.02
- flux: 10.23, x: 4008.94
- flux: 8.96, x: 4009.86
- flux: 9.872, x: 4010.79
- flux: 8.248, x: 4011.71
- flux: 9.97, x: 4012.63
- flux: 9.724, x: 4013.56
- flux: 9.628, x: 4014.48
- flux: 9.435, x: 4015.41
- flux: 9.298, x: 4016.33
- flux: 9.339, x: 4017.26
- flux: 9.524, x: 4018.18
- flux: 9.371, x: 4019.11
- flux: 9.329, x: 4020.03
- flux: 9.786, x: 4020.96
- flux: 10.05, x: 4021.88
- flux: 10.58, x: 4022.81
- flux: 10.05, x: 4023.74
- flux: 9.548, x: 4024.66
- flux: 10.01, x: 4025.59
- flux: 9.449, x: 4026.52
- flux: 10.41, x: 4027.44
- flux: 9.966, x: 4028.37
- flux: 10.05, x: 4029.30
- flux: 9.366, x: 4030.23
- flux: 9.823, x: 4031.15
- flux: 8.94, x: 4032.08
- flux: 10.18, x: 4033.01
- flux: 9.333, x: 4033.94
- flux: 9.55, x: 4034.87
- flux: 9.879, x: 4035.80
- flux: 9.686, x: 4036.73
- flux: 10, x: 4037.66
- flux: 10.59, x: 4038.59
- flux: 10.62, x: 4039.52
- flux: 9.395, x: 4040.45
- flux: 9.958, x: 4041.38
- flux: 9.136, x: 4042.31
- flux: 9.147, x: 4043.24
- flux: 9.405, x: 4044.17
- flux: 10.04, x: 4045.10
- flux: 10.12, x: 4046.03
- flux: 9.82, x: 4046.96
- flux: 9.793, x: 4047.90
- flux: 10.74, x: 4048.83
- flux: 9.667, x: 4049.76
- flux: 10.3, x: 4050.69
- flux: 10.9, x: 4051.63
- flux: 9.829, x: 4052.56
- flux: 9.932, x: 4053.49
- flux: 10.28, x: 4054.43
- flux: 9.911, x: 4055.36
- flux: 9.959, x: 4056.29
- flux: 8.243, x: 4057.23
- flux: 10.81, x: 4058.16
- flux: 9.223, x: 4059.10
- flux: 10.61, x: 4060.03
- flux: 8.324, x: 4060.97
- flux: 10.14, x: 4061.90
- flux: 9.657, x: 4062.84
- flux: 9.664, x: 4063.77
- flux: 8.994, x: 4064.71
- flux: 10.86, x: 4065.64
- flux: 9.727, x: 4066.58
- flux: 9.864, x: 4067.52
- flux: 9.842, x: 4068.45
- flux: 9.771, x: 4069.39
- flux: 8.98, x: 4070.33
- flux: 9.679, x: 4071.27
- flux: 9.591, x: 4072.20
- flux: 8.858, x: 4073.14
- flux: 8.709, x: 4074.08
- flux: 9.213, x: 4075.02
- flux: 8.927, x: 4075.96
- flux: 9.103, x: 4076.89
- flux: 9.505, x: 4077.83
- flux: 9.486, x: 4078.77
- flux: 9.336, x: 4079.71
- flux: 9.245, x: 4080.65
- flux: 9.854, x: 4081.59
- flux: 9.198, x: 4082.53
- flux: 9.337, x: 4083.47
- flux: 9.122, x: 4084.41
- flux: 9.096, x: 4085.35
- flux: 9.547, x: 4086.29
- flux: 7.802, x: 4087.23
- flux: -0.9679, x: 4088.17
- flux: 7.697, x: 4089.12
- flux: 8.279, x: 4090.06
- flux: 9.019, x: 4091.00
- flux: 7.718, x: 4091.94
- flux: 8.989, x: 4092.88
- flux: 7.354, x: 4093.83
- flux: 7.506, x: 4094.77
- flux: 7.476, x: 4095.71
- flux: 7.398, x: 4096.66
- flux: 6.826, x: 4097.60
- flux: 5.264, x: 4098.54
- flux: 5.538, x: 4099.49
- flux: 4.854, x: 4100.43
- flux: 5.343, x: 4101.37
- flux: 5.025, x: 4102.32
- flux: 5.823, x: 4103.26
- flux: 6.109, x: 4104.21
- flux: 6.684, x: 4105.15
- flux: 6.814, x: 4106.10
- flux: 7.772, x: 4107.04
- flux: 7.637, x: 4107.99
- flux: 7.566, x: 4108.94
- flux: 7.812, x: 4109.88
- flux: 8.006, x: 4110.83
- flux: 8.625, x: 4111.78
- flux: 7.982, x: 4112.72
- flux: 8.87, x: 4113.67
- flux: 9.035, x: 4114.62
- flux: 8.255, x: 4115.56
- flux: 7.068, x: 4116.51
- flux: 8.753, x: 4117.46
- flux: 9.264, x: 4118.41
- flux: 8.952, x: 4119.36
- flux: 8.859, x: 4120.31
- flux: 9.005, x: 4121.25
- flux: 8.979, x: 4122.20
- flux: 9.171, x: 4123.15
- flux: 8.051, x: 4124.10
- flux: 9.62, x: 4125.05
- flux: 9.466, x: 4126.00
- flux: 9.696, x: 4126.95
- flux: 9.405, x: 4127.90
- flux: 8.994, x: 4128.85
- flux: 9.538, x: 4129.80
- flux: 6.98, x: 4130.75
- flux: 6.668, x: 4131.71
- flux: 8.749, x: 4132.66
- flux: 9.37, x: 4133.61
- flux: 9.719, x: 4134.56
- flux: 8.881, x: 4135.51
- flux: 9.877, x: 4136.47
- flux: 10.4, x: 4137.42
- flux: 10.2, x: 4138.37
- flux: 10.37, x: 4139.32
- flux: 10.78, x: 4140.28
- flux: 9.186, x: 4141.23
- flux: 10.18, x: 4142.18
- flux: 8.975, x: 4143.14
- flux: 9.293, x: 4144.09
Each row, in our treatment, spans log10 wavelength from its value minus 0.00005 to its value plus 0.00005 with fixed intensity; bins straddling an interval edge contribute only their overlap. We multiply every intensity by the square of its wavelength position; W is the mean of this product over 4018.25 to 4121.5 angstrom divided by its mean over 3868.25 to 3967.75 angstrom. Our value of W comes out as 1.3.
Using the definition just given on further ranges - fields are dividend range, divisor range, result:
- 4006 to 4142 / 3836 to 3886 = 1.35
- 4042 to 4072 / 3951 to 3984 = 1.54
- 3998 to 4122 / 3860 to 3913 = 1.33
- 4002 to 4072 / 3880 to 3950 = 1.37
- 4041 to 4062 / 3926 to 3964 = 1.36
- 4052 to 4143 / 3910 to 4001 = 1.19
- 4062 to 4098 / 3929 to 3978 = 1.35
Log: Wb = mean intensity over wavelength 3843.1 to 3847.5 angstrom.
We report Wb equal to 7.38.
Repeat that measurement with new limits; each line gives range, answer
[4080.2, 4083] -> 9.43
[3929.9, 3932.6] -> 6.3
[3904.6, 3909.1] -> 8.28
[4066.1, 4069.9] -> 9.78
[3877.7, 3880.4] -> 7.36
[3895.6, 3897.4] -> 6.93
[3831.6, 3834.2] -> 5.22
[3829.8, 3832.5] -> 5.2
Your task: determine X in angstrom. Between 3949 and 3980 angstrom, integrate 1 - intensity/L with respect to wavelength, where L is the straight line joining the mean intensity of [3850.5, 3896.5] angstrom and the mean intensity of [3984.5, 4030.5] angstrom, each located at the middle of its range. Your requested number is 7.5 angstrom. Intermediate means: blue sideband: 7.27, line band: 6.56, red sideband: 9.34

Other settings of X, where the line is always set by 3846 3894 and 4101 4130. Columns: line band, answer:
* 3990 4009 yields -3.5 angstrom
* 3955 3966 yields 1.0 angstrom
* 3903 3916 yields -2.1 angstrom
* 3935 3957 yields -1.8 angstrom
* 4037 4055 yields -4.7 angstrom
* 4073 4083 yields -1.5 angstrom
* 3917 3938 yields -0.5 angstrom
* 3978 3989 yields -0.8 angstrom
